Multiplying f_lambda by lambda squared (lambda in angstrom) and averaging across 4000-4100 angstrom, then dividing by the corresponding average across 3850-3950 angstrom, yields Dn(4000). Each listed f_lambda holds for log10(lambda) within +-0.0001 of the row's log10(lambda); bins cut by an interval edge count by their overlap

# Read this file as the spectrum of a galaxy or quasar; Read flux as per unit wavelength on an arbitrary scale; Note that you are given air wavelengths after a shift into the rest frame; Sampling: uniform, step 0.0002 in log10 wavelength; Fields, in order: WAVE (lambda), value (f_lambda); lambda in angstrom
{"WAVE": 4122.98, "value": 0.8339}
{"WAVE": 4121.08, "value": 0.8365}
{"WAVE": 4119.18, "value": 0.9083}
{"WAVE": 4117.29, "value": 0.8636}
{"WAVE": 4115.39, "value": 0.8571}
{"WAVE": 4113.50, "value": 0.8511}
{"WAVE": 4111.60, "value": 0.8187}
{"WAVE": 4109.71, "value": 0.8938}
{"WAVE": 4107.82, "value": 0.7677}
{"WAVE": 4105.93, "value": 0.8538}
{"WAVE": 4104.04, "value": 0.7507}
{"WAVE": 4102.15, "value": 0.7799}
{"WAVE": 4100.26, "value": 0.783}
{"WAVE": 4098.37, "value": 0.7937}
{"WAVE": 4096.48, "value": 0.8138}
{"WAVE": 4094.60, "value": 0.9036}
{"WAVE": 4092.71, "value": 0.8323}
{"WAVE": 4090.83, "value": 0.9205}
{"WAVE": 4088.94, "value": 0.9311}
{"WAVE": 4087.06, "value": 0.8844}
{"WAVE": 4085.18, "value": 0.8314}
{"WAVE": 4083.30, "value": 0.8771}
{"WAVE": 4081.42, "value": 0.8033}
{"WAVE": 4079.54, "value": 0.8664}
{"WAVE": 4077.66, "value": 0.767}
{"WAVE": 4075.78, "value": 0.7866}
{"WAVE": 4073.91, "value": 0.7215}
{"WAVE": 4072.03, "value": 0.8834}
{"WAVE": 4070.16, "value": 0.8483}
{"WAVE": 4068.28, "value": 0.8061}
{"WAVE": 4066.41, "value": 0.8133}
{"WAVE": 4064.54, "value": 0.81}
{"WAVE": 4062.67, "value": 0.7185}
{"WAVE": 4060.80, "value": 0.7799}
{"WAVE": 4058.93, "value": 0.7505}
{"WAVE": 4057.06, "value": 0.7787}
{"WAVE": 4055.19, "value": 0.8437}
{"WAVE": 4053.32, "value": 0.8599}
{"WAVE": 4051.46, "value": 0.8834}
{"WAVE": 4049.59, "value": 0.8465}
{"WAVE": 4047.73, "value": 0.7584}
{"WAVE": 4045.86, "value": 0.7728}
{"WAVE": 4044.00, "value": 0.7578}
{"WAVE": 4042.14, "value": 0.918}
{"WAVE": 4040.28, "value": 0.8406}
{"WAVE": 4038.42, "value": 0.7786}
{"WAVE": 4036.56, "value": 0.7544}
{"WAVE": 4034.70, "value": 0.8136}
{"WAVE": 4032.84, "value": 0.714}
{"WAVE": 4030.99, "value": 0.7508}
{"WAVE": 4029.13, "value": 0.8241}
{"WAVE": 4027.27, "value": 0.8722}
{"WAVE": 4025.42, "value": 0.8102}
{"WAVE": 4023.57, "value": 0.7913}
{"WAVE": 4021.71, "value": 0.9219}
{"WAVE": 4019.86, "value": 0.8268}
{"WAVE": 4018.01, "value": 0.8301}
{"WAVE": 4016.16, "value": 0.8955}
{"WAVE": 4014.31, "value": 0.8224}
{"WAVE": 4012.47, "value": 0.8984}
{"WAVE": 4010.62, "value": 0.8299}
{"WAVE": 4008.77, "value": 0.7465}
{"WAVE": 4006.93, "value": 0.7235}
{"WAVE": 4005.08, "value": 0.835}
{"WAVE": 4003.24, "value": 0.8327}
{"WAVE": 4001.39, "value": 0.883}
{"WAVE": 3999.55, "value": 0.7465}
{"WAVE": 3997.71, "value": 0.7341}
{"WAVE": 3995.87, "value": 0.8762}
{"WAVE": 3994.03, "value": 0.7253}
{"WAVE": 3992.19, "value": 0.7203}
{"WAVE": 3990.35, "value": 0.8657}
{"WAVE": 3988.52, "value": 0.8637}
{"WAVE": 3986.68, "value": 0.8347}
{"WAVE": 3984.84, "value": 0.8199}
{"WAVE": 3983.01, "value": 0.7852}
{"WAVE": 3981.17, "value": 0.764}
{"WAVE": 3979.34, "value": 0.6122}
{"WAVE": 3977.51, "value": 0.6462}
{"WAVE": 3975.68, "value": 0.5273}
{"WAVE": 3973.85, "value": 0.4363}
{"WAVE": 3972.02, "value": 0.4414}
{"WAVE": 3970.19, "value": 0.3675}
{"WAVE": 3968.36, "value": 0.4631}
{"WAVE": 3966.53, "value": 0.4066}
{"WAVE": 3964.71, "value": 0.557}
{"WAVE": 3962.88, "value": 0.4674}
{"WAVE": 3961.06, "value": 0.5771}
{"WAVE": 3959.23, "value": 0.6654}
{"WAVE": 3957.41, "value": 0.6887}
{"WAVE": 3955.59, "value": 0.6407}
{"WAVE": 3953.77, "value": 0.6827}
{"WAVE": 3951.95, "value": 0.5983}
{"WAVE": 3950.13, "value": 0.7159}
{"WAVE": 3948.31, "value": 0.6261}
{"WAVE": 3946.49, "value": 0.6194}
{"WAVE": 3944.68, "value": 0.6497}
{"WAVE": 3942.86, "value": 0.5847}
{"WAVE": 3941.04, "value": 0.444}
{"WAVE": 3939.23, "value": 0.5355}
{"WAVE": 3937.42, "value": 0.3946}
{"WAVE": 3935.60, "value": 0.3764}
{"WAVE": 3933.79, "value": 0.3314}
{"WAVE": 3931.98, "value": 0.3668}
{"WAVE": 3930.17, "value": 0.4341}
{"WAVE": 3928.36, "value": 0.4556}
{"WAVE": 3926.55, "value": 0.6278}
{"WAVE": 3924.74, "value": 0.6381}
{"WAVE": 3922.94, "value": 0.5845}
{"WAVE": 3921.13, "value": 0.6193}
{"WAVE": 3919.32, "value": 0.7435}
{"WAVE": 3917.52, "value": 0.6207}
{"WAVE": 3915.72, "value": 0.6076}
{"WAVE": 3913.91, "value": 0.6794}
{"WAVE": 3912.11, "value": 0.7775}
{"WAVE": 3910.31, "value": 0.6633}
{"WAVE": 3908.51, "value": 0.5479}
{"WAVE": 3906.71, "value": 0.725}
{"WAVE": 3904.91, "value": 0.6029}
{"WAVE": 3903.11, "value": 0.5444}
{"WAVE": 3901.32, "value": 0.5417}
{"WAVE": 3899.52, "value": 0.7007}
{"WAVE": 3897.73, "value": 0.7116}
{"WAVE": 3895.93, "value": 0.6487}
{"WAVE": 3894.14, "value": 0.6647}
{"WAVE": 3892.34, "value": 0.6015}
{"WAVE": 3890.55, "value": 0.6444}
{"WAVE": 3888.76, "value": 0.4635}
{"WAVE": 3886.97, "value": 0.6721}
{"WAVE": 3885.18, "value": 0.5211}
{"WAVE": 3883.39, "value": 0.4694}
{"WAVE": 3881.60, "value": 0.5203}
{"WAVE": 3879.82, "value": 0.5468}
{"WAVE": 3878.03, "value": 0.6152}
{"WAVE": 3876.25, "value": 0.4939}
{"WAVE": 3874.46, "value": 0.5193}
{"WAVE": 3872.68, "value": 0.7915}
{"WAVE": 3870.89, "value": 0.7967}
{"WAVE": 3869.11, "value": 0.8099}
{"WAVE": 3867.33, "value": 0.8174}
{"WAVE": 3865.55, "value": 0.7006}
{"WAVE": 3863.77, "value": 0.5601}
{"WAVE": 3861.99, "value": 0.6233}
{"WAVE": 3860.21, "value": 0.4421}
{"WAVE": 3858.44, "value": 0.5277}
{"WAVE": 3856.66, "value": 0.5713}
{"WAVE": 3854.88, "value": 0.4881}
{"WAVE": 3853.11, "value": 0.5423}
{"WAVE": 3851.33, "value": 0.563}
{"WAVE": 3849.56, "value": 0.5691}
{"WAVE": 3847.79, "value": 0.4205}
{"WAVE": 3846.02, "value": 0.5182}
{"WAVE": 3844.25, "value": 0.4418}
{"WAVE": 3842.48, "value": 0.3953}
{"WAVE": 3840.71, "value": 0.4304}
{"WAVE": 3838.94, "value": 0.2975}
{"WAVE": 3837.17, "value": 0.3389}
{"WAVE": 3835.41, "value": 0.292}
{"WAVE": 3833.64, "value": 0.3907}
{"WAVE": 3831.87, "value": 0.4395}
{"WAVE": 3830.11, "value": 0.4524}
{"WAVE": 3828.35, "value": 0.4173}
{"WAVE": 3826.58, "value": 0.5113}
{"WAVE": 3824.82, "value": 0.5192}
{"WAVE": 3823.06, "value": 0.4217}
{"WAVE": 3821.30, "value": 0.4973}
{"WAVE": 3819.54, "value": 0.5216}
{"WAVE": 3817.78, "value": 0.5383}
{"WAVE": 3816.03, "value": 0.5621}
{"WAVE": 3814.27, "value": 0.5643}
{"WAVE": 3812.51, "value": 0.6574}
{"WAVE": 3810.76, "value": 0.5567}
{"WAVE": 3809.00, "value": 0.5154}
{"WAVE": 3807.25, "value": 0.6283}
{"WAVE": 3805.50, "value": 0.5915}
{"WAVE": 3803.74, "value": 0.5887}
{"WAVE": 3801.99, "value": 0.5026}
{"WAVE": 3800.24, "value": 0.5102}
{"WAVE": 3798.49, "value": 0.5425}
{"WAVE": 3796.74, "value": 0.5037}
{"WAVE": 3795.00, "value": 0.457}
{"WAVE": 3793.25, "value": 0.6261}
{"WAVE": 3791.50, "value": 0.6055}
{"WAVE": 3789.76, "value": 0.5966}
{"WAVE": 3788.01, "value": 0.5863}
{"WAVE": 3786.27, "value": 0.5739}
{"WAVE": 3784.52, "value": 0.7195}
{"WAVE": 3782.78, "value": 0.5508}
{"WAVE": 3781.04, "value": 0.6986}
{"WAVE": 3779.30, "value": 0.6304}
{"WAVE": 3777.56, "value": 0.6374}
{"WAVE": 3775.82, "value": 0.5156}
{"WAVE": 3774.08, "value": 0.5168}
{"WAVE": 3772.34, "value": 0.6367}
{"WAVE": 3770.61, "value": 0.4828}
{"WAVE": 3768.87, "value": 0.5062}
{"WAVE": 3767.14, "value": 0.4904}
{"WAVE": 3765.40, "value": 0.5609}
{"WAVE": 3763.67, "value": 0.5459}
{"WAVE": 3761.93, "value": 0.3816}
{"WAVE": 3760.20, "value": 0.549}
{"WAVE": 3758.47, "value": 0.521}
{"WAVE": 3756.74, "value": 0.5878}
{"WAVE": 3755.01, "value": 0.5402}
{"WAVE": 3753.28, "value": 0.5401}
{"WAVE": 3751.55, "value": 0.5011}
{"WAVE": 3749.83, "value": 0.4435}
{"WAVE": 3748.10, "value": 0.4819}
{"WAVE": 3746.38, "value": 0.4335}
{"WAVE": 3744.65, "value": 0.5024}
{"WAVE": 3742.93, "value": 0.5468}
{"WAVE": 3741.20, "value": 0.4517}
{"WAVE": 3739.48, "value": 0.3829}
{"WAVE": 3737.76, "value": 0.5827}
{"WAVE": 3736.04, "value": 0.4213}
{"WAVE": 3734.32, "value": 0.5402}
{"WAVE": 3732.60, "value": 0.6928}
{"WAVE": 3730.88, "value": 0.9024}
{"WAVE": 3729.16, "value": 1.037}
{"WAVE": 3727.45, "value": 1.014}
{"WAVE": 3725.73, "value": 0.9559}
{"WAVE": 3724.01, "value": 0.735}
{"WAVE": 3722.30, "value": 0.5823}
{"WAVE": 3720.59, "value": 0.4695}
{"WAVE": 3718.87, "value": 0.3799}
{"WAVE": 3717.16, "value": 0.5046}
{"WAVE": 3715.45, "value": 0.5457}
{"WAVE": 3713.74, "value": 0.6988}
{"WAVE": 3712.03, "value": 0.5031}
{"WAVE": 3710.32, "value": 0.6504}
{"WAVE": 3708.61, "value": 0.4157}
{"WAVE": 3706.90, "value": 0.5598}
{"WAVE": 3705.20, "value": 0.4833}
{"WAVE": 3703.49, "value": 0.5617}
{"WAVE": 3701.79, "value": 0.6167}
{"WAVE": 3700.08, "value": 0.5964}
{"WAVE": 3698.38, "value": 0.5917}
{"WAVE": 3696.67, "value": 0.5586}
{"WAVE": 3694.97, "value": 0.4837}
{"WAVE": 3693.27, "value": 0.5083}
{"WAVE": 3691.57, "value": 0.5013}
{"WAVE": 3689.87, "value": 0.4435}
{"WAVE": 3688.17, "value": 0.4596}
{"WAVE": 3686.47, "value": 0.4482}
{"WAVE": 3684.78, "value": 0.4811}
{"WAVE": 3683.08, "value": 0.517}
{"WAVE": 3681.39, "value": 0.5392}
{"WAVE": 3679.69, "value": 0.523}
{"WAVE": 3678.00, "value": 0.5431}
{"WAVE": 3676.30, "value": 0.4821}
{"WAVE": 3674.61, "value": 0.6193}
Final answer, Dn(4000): 1.50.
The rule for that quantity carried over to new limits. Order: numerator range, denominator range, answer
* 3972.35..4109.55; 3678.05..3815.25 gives 1.65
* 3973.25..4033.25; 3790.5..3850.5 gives 1.74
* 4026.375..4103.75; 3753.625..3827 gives 1.70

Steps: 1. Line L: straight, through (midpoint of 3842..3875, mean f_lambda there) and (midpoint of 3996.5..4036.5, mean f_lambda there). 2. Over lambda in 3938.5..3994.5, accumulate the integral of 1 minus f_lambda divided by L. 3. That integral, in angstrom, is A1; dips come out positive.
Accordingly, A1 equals 9.05 angstrom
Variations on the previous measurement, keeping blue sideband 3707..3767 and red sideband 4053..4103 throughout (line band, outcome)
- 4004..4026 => -1.48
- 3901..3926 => 2.32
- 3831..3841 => 4.42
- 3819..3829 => 2.45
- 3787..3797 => 0.79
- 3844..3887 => 5.54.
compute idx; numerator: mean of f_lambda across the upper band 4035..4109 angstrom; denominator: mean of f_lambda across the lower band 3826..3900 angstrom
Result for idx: 1.5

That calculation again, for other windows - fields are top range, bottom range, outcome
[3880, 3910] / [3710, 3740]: 0.93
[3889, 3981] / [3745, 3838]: 1.09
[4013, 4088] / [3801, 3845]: 1.69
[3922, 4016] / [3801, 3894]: 1.19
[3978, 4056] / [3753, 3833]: 1.48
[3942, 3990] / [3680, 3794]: 1.10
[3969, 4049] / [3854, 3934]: 1.27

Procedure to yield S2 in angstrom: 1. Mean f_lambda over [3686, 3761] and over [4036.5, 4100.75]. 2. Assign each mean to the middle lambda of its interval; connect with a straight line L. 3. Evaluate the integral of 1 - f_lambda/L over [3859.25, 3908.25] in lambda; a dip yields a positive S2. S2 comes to 4.71 angstrom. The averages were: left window 0.567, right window 0.822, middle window 0.619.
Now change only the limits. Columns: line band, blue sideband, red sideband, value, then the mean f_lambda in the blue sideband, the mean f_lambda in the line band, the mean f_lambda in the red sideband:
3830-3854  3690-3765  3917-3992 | 6.0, 0.568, 0.435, 0.589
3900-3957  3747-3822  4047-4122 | 8.5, 0.553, 0.582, 0.827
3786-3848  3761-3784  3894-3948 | 6.7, 0.553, 0.5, 0.581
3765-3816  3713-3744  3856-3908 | 4.6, 0.635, 0.571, 0.615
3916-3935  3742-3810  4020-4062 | 4.2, 0.547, 0.542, 0.81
